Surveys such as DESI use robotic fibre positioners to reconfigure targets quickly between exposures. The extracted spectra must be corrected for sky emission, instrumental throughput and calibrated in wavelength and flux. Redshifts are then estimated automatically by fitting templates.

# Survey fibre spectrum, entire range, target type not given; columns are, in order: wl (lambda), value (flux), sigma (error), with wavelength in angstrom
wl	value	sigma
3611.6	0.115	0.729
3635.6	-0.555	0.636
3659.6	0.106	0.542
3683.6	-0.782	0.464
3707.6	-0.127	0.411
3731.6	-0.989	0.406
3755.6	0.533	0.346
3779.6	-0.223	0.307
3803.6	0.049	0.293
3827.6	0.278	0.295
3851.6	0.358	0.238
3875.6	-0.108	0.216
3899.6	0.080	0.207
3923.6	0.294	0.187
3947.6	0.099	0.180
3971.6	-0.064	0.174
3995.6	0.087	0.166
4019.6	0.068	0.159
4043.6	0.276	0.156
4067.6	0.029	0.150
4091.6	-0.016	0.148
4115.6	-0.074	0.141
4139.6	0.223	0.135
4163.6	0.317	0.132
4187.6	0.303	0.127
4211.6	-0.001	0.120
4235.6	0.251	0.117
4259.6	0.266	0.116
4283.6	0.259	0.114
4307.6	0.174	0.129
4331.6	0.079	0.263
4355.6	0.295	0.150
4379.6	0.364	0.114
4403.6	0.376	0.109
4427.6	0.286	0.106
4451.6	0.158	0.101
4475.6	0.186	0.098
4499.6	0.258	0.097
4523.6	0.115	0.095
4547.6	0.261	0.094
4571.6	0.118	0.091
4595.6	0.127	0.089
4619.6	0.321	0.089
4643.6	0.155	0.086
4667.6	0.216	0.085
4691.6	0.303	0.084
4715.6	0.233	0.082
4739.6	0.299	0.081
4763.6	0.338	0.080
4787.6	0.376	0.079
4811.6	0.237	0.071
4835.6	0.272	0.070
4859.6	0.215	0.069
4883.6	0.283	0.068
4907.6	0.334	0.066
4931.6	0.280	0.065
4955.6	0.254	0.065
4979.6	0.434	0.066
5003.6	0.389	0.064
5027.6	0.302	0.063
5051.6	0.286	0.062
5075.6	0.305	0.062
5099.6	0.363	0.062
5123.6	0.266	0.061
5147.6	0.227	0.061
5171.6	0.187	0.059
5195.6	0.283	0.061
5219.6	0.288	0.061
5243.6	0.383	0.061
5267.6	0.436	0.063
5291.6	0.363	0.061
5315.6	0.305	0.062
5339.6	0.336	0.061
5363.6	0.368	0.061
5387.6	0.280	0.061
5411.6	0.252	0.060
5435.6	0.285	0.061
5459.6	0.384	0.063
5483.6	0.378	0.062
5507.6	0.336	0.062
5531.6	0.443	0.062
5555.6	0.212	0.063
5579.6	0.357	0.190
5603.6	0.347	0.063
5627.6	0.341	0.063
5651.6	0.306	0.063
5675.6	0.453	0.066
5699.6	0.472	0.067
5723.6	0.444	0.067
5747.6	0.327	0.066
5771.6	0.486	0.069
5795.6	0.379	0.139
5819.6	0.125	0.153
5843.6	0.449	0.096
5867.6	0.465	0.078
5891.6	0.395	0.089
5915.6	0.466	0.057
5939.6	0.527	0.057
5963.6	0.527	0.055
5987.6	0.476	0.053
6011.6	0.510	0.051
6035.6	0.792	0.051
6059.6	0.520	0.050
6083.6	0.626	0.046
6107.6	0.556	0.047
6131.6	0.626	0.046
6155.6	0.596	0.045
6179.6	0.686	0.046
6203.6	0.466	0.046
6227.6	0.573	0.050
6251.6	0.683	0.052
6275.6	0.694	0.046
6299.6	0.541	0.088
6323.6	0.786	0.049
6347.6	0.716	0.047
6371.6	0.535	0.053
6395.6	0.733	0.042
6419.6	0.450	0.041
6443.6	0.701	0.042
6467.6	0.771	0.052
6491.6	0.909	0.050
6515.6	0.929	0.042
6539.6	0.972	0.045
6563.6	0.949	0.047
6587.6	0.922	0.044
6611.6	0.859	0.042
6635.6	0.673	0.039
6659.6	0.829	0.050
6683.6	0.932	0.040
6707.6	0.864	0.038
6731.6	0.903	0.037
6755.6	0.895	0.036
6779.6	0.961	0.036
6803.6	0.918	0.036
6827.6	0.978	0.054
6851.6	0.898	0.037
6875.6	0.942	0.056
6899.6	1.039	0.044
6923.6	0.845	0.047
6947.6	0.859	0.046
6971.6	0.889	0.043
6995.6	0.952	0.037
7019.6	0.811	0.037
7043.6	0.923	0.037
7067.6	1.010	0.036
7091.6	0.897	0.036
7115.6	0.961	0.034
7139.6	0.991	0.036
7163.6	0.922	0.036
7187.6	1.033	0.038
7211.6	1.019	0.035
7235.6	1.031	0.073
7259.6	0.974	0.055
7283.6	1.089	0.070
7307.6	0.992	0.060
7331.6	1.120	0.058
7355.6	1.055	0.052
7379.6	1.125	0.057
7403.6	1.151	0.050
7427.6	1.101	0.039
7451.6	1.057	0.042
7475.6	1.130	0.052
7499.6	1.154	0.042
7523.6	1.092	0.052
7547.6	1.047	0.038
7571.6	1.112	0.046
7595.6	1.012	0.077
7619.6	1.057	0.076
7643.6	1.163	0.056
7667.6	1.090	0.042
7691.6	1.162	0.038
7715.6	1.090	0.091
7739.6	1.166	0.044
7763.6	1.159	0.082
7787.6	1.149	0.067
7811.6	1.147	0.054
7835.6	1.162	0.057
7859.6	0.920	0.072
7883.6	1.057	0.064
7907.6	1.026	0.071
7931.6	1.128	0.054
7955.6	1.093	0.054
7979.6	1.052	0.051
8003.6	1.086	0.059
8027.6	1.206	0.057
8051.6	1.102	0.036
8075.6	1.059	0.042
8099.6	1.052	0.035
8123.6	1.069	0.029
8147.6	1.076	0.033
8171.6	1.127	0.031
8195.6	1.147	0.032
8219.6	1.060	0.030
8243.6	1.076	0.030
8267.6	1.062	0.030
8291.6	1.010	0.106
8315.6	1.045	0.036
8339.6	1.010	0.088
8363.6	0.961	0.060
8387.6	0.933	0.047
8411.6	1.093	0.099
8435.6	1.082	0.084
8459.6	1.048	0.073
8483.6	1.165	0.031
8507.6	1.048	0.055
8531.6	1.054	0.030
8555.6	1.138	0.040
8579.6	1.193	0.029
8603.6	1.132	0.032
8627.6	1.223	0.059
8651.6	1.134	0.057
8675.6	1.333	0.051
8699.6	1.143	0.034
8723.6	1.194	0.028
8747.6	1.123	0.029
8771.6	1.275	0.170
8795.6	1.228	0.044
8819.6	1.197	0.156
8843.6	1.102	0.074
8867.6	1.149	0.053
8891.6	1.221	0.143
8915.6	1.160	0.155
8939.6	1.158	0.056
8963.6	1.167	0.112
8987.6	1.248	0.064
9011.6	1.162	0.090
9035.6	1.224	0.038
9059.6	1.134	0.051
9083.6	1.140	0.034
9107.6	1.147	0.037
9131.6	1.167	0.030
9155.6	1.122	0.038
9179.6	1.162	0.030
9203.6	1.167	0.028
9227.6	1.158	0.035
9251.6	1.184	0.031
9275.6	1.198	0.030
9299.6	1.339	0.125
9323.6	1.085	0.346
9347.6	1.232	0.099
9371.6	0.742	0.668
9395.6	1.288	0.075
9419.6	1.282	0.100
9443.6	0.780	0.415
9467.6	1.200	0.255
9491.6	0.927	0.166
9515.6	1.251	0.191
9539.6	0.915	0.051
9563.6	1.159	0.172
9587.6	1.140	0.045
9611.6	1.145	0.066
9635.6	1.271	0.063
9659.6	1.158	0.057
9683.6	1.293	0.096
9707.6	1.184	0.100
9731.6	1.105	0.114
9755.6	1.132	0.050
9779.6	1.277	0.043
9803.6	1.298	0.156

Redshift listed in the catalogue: 0.62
